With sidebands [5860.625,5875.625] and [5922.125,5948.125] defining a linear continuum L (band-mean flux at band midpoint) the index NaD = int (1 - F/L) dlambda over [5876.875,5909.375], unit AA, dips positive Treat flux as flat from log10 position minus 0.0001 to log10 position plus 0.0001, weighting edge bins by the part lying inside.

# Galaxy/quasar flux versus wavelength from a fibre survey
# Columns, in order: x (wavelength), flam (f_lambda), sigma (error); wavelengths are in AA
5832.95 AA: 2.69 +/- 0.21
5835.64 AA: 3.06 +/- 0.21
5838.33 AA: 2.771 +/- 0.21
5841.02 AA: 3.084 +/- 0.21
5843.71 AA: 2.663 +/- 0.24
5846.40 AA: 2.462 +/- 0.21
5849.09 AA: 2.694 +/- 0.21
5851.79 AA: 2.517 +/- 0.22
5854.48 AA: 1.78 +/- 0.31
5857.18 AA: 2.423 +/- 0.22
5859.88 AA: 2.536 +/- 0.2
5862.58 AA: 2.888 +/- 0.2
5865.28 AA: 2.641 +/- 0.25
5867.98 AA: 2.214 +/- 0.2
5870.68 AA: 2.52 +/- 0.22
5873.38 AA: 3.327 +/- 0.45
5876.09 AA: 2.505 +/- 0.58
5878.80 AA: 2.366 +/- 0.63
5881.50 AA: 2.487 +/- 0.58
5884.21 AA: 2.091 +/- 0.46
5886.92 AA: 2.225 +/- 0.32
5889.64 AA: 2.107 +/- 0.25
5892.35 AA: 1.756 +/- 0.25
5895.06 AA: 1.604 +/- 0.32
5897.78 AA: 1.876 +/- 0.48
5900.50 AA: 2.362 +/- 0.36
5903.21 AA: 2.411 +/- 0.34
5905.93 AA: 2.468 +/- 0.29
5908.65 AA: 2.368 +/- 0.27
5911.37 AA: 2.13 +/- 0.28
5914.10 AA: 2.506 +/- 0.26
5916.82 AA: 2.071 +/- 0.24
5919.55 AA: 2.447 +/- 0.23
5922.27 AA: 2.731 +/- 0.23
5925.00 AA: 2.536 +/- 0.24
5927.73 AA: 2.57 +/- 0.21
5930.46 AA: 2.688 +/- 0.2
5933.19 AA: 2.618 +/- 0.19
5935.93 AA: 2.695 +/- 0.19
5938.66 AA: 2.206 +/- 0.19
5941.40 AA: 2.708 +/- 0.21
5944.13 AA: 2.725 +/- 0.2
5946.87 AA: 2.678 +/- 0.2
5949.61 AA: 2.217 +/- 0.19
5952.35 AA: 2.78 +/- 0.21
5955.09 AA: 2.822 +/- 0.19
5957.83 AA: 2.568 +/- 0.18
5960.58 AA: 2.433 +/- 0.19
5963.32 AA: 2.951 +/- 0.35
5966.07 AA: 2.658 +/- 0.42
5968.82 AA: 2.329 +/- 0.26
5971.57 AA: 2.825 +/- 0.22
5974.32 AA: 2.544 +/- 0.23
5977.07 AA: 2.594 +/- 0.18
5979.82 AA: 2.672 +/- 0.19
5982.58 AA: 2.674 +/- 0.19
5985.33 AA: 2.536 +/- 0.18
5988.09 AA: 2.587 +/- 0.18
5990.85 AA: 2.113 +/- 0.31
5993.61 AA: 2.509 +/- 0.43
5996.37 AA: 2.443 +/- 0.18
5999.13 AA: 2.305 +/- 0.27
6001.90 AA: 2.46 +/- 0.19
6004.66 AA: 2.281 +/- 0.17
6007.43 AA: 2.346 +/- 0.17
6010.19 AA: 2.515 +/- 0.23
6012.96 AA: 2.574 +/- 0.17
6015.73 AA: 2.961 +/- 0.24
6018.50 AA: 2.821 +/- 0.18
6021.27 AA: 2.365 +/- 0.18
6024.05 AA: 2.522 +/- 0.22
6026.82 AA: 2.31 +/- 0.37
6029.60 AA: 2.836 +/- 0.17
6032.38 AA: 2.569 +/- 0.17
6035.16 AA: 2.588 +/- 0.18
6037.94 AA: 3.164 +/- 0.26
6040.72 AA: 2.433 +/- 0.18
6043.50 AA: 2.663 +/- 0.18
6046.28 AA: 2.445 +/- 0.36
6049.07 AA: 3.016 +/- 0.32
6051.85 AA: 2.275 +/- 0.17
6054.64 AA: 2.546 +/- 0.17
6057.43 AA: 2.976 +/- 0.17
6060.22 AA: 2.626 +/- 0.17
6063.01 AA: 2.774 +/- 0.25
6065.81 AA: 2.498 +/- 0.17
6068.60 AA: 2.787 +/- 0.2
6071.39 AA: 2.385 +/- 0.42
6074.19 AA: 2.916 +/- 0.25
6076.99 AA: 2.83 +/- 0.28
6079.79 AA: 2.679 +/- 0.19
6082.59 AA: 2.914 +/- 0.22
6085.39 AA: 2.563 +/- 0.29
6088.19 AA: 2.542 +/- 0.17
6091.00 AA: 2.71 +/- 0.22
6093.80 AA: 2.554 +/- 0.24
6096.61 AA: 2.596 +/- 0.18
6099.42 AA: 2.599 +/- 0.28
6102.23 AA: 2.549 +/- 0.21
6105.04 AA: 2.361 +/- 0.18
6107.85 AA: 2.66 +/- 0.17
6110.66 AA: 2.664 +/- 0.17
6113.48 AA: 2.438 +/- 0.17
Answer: 5.9 AA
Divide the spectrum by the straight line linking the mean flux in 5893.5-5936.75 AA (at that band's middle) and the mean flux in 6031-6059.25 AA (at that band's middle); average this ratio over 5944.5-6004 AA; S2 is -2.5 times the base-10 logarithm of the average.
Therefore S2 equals -0.022 mag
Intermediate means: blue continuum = 2.37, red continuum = 2.67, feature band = 2.56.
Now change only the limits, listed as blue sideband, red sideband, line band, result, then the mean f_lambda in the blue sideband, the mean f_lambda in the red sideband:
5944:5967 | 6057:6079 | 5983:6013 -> 0.104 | 2.64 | 2.71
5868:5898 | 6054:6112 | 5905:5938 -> -0.060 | 2.27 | 2.66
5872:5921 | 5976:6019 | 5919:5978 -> -0.088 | 2.28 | 2.52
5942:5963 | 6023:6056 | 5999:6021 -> 0.034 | 2.63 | 2.62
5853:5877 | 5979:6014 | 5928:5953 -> -0.039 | 2.54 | 2.46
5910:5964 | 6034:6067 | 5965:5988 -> -0.005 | 2.55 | 2.67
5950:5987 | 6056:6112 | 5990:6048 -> 0.043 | 2.63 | 2.66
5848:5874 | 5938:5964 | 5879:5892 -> 0.160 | 2.53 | 2.61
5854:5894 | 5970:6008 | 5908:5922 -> 0.045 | 2.4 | 2.49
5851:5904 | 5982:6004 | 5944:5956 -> -0.100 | 2.33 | 2.44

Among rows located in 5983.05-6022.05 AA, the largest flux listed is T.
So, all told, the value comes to 2.961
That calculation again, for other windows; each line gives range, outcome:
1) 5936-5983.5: 2.951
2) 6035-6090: 3.164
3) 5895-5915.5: 2.506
